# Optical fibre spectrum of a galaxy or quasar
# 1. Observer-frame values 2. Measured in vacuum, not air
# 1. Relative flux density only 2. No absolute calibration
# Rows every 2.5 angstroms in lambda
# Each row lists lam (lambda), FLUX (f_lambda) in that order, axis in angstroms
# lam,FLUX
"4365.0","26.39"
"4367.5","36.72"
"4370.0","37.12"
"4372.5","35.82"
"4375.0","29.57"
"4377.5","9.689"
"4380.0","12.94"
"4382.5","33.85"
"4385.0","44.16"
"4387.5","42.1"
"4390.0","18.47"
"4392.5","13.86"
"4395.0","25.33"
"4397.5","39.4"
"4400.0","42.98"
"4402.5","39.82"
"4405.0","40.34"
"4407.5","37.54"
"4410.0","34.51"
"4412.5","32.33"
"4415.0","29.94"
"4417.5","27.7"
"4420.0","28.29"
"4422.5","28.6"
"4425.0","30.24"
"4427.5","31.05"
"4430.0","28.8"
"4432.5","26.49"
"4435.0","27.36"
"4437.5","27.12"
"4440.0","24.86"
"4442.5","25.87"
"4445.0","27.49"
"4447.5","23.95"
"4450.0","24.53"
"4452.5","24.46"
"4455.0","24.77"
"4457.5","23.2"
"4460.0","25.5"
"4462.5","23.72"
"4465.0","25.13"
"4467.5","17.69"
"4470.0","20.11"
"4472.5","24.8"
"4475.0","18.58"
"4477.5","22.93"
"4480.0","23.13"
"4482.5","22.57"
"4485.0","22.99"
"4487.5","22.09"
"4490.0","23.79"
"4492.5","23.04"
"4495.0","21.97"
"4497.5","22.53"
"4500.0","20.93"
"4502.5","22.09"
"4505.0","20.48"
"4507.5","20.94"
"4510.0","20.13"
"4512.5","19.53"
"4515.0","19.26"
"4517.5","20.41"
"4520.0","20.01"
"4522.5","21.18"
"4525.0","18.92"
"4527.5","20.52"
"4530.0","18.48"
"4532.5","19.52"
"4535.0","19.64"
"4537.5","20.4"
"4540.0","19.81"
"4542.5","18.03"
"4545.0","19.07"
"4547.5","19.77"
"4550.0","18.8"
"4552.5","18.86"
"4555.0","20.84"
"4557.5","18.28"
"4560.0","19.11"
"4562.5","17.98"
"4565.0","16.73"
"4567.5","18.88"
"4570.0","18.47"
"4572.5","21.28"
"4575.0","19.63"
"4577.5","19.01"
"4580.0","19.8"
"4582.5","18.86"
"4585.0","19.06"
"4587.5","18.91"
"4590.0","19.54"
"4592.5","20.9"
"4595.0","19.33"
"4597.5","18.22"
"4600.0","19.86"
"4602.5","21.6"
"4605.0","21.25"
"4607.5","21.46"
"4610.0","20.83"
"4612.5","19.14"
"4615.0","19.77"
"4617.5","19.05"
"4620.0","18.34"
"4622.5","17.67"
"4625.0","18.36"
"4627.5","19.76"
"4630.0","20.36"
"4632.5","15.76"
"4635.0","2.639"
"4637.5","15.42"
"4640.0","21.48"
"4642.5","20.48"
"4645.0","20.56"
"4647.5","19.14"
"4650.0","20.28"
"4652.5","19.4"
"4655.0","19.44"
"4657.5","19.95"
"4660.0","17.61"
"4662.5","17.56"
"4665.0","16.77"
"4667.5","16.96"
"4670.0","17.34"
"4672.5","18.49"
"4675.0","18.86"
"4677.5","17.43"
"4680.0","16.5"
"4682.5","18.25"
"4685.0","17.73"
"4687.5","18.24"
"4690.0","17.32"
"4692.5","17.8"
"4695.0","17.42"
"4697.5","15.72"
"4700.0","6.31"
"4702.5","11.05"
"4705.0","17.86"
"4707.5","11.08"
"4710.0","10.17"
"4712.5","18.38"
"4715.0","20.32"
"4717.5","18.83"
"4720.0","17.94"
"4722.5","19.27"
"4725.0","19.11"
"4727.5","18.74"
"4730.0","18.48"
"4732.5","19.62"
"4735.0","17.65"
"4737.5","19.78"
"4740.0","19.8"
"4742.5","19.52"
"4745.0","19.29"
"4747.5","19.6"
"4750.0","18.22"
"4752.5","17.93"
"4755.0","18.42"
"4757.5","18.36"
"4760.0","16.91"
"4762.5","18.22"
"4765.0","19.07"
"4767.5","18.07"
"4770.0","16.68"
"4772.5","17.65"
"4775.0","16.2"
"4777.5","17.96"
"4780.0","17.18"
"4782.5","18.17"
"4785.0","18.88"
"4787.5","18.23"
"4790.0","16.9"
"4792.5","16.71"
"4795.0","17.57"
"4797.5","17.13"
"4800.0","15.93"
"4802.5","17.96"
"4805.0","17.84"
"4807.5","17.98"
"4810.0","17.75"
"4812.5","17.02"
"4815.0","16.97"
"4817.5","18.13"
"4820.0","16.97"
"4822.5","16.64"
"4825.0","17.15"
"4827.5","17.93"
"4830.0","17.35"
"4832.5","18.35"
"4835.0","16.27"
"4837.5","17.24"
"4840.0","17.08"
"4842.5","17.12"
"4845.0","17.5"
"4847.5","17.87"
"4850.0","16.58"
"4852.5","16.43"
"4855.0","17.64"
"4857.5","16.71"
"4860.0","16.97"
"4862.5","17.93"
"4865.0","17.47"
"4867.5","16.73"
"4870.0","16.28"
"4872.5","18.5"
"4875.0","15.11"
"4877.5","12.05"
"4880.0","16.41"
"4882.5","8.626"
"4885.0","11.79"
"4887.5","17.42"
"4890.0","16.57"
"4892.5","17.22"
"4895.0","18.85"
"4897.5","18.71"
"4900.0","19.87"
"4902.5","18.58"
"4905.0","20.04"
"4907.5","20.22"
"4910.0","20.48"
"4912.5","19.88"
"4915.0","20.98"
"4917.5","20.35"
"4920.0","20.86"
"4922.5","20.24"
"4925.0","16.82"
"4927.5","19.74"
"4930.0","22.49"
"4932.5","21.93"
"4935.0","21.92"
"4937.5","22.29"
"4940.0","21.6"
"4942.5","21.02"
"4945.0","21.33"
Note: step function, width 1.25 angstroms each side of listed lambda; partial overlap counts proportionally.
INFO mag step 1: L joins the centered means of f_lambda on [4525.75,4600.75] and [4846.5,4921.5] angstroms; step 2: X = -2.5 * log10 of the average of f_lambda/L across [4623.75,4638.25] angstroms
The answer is 0.22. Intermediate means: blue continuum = 19.2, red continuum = 17.4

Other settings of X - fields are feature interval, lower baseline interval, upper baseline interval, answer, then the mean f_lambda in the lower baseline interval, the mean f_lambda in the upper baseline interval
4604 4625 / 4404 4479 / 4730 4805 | 0.14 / 26.9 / 18.1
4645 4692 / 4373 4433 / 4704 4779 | 0.14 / 30.4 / 18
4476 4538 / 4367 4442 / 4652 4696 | 0.21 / 30.5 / 17.9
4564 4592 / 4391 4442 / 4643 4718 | 0.17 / 30.7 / 17.1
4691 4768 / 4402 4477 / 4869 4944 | 0.25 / 27.3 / 18.6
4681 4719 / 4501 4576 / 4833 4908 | 0.16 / 19.6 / 16.8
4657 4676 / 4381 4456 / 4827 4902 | 0.26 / 30.2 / 16.7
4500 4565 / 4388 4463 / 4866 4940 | 0.32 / 28.8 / 18.4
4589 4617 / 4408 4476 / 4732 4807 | 0.11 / 26.3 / 18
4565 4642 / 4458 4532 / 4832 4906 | 0.07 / 21.5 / 16.8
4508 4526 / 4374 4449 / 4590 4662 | 0.21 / 29.5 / 18.9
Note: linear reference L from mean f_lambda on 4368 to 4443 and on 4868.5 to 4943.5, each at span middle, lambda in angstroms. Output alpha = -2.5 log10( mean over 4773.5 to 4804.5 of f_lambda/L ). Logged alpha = 0.22 mag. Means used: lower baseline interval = 30.3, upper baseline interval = 18.5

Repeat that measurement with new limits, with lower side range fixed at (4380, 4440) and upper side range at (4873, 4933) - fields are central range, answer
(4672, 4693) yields 0.32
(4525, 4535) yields 0.40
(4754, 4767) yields 0.20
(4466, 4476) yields 0.40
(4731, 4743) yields 0.17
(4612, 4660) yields 0.35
